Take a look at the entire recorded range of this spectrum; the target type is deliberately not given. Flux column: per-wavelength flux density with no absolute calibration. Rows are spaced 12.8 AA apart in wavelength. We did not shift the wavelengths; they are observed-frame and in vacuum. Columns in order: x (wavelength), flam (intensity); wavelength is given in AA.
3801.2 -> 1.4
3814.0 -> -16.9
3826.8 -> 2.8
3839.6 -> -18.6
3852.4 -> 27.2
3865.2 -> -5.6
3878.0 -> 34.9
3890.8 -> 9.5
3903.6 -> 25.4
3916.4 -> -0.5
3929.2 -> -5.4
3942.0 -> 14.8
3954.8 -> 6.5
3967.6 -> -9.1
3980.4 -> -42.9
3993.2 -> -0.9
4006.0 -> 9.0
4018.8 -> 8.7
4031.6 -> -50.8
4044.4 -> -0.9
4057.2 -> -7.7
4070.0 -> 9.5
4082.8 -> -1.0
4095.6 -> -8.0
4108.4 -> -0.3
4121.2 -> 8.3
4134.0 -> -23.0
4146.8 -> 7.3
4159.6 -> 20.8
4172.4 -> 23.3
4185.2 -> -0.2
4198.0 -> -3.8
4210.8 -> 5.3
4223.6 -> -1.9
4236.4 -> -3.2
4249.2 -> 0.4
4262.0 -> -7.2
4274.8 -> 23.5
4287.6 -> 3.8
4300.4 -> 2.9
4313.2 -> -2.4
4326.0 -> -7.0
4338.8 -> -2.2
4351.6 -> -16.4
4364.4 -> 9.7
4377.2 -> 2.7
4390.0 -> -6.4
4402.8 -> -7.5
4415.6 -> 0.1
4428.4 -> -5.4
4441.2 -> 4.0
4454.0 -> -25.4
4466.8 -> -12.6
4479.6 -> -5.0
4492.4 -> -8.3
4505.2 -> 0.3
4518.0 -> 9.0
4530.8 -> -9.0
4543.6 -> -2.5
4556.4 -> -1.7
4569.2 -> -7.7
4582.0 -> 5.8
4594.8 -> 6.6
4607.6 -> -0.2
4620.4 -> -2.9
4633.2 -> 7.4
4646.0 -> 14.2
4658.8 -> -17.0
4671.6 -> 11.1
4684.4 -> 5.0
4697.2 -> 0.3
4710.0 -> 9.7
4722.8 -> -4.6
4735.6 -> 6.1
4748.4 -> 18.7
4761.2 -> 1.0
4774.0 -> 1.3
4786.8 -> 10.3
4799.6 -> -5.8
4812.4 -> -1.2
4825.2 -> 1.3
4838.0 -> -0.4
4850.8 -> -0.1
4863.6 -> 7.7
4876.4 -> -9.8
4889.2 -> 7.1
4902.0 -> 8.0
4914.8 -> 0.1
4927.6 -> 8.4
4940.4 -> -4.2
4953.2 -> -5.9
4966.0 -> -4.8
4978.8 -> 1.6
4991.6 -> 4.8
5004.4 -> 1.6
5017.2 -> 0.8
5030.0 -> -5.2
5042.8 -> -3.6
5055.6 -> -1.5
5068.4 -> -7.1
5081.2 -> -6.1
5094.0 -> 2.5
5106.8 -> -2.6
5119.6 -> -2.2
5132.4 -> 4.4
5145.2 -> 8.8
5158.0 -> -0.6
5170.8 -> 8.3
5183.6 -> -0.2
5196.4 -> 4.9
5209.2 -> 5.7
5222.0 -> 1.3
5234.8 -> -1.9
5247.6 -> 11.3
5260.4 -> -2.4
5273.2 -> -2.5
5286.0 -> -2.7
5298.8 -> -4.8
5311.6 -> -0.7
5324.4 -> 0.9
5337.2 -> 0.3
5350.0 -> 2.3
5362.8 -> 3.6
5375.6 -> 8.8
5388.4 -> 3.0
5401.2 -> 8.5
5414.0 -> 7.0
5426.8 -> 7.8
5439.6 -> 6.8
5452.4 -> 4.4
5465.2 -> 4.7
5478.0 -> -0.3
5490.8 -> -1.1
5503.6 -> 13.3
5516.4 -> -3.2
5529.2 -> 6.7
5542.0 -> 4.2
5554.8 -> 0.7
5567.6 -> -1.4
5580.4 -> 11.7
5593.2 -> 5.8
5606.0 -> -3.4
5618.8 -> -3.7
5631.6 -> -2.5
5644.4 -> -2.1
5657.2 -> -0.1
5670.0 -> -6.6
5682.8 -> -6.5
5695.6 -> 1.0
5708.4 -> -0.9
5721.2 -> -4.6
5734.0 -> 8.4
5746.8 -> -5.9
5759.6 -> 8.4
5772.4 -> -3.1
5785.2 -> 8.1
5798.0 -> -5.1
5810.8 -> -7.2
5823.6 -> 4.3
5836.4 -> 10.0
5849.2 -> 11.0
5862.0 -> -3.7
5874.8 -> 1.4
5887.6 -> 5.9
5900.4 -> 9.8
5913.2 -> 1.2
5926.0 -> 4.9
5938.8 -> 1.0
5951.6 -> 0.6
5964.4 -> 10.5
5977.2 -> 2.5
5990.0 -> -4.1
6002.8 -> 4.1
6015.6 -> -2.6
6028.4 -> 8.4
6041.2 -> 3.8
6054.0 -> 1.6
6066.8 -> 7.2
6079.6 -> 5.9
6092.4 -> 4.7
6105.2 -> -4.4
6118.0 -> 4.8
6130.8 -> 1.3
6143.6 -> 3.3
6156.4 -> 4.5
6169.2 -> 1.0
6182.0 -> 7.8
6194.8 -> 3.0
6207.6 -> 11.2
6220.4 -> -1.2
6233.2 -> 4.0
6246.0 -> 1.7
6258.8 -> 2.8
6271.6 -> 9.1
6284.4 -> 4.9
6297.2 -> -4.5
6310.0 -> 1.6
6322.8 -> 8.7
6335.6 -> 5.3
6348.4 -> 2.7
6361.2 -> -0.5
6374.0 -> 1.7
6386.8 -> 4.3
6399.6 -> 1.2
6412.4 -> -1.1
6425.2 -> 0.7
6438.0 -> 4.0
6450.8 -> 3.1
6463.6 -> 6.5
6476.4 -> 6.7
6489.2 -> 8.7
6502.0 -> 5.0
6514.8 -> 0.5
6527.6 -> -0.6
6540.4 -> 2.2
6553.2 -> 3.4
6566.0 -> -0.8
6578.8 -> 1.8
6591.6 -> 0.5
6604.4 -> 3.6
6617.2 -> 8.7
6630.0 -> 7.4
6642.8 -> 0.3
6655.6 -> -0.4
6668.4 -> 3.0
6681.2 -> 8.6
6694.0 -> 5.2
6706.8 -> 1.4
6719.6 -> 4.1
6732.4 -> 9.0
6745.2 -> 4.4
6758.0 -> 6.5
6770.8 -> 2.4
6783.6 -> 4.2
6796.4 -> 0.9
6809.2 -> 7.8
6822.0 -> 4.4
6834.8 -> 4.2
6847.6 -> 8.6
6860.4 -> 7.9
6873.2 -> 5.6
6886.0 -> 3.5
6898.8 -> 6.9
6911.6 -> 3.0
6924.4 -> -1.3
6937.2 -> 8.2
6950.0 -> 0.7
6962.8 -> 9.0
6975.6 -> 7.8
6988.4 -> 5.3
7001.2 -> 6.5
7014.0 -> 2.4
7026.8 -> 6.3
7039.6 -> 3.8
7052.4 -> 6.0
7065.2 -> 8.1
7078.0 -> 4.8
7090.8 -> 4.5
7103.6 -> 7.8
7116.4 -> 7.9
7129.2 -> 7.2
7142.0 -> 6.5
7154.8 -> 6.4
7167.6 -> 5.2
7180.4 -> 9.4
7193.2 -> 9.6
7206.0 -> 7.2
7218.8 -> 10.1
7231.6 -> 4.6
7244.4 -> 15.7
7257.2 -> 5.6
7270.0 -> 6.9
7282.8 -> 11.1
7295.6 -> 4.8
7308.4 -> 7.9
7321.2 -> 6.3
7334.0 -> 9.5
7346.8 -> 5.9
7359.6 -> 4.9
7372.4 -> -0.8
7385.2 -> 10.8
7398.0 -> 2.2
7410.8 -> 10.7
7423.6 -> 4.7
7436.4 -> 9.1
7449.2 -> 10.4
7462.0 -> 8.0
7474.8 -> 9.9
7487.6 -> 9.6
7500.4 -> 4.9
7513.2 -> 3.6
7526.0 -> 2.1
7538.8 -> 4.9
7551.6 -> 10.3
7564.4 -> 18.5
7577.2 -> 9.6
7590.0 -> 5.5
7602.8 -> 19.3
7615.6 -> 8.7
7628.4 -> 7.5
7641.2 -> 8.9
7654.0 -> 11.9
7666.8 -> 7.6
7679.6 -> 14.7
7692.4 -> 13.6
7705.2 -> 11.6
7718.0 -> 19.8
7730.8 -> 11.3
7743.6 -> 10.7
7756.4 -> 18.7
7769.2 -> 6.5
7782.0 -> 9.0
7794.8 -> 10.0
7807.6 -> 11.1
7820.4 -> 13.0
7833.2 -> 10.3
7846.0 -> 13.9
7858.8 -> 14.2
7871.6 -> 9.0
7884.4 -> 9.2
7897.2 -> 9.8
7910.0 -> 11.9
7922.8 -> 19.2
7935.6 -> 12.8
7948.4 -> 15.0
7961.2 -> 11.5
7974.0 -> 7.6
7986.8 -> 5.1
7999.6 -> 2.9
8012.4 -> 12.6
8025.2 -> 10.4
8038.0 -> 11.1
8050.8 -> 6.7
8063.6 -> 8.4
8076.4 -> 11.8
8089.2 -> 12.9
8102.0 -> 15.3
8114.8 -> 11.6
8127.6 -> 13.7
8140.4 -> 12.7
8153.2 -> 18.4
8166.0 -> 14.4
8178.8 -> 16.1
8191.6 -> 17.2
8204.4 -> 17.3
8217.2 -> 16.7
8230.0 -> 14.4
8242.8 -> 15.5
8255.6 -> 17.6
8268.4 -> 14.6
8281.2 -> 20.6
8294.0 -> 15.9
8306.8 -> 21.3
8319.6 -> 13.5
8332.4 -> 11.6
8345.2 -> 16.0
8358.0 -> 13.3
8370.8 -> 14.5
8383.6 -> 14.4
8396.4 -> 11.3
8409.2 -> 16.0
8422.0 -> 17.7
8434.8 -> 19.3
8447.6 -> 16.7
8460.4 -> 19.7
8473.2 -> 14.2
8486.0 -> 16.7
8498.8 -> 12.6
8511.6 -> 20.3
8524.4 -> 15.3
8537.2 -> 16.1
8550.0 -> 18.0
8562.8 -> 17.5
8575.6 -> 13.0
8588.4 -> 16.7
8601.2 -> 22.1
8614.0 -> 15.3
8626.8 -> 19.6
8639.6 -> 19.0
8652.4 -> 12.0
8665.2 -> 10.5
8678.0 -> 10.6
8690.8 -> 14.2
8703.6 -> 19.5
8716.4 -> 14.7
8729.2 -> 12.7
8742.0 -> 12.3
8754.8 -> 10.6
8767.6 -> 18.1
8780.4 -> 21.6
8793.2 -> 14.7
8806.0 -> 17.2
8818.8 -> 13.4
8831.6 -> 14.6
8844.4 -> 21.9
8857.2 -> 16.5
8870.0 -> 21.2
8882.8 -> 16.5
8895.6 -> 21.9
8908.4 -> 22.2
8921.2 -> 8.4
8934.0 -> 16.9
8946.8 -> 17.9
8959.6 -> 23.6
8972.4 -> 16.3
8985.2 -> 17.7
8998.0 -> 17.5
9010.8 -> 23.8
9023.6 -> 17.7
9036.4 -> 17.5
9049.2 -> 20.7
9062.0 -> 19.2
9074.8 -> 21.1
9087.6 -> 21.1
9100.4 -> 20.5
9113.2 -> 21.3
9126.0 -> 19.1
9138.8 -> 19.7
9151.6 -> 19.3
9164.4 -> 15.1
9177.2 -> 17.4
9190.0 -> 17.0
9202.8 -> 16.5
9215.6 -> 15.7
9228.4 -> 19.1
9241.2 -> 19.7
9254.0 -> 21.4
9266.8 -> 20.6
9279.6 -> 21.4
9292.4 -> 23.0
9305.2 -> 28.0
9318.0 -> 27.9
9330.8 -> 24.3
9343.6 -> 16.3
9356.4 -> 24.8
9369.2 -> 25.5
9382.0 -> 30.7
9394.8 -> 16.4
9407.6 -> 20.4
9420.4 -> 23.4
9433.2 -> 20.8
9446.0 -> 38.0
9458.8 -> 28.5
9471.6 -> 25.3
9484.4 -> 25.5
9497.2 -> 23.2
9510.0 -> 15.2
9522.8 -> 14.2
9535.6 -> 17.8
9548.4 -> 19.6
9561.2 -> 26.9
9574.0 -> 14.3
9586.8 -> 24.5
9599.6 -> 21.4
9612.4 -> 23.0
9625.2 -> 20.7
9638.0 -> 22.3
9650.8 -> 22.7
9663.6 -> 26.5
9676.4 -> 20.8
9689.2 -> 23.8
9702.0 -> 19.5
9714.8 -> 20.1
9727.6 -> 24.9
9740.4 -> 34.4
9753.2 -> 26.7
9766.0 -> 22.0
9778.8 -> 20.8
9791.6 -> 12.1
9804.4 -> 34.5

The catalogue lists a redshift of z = 1.030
